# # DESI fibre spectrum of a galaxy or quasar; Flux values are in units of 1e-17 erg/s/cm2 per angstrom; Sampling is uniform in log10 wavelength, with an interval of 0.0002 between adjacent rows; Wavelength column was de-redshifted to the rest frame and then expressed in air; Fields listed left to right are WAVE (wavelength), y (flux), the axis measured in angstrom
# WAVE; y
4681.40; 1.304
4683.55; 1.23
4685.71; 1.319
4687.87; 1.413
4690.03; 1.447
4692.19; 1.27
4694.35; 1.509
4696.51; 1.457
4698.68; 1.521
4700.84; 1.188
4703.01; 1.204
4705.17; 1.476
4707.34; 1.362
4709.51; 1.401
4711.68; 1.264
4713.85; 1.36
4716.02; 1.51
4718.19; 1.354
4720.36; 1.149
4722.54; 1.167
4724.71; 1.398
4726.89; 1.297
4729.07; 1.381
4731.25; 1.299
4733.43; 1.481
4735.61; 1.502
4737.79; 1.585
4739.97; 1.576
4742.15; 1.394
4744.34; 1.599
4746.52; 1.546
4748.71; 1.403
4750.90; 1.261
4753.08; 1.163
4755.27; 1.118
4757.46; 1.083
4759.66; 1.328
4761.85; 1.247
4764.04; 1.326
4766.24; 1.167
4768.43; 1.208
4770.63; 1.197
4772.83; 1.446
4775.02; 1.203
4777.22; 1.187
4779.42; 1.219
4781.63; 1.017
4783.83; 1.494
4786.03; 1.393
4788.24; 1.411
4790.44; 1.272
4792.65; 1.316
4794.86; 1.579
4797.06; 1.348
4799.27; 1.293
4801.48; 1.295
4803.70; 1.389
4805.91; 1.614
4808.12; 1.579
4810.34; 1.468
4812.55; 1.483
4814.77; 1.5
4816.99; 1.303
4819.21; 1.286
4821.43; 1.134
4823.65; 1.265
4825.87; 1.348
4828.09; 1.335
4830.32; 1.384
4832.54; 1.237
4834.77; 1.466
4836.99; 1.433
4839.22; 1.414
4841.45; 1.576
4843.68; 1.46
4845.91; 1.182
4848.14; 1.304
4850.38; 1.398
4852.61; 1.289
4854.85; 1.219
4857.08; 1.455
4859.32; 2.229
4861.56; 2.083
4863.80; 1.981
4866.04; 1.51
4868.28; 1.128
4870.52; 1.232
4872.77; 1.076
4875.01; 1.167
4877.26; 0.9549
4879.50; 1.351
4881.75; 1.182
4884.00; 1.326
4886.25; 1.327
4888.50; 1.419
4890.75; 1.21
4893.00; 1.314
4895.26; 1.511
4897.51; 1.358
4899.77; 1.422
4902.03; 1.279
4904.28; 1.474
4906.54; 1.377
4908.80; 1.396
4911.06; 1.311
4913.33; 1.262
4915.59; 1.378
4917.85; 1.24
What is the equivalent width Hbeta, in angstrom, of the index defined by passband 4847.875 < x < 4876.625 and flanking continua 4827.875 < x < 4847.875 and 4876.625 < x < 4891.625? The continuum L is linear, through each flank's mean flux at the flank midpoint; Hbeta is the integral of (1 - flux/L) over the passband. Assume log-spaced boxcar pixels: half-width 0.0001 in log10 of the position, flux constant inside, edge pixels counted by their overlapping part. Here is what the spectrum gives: -3.0 angstrom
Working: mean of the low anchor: 1.39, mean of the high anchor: 1.26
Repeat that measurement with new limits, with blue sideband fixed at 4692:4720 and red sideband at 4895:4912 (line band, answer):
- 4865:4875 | 1.1 angstrom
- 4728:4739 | -0.6 angstrom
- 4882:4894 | 0.7 angstrom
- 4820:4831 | 0.7 angstrom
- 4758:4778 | 1.8 angstrom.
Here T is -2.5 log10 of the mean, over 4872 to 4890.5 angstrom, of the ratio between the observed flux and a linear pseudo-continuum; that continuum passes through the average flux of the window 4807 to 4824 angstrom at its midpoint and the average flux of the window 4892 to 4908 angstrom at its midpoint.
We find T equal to 0.13 mag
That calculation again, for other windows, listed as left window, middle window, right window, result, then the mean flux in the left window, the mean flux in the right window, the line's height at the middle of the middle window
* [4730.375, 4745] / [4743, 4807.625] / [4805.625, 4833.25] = 0.09 mag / 1.49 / 1.37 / 1.44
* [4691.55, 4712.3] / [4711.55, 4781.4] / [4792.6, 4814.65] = 0.06 mag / 1.37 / 1.45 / 1.4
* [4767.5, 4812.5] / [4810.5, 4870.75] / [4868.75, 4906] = -0.09 mag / 1.35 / 1.29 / 1.32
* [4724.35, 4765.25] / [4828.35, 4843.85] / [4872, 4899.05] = -0.09 mag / 1.37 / 1.27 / 1.3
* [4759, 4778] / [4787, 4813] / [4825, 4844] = -0.07 mag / 1.26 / 1.4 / 1.33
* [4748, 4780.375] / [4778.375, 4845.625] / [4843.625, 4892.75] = -0.06 mag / 1.24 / 1.38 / 1.3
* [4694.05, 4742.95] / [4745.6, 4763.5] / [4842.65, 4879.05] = 0.10 mag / 1.38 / 1.42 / 1.39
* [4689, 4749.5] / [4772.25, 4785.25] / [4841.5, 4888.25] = 0.11 mag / 1.4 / 1.4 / 1.4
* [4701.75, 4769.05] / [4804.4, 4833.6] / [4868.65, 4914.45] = -0.05 mag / 1.34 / 1.29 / 1.32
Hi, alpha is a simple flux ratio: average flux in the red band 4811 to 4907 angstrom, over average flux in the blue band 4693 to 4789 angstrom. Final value 1.0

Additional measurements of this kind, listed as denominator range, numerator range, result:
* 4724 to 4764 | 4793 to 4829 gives 1.01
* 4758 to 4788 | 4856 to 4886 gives 1.13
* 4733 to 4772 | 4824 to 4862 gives 1.08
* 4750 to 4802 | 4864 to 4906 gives 1.03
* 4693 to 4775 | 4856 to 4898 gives 1.05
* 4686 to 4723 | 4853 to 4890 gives 1.04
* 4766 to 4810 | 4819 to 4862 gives 1.06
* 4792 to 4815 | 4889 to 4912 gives 0.95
